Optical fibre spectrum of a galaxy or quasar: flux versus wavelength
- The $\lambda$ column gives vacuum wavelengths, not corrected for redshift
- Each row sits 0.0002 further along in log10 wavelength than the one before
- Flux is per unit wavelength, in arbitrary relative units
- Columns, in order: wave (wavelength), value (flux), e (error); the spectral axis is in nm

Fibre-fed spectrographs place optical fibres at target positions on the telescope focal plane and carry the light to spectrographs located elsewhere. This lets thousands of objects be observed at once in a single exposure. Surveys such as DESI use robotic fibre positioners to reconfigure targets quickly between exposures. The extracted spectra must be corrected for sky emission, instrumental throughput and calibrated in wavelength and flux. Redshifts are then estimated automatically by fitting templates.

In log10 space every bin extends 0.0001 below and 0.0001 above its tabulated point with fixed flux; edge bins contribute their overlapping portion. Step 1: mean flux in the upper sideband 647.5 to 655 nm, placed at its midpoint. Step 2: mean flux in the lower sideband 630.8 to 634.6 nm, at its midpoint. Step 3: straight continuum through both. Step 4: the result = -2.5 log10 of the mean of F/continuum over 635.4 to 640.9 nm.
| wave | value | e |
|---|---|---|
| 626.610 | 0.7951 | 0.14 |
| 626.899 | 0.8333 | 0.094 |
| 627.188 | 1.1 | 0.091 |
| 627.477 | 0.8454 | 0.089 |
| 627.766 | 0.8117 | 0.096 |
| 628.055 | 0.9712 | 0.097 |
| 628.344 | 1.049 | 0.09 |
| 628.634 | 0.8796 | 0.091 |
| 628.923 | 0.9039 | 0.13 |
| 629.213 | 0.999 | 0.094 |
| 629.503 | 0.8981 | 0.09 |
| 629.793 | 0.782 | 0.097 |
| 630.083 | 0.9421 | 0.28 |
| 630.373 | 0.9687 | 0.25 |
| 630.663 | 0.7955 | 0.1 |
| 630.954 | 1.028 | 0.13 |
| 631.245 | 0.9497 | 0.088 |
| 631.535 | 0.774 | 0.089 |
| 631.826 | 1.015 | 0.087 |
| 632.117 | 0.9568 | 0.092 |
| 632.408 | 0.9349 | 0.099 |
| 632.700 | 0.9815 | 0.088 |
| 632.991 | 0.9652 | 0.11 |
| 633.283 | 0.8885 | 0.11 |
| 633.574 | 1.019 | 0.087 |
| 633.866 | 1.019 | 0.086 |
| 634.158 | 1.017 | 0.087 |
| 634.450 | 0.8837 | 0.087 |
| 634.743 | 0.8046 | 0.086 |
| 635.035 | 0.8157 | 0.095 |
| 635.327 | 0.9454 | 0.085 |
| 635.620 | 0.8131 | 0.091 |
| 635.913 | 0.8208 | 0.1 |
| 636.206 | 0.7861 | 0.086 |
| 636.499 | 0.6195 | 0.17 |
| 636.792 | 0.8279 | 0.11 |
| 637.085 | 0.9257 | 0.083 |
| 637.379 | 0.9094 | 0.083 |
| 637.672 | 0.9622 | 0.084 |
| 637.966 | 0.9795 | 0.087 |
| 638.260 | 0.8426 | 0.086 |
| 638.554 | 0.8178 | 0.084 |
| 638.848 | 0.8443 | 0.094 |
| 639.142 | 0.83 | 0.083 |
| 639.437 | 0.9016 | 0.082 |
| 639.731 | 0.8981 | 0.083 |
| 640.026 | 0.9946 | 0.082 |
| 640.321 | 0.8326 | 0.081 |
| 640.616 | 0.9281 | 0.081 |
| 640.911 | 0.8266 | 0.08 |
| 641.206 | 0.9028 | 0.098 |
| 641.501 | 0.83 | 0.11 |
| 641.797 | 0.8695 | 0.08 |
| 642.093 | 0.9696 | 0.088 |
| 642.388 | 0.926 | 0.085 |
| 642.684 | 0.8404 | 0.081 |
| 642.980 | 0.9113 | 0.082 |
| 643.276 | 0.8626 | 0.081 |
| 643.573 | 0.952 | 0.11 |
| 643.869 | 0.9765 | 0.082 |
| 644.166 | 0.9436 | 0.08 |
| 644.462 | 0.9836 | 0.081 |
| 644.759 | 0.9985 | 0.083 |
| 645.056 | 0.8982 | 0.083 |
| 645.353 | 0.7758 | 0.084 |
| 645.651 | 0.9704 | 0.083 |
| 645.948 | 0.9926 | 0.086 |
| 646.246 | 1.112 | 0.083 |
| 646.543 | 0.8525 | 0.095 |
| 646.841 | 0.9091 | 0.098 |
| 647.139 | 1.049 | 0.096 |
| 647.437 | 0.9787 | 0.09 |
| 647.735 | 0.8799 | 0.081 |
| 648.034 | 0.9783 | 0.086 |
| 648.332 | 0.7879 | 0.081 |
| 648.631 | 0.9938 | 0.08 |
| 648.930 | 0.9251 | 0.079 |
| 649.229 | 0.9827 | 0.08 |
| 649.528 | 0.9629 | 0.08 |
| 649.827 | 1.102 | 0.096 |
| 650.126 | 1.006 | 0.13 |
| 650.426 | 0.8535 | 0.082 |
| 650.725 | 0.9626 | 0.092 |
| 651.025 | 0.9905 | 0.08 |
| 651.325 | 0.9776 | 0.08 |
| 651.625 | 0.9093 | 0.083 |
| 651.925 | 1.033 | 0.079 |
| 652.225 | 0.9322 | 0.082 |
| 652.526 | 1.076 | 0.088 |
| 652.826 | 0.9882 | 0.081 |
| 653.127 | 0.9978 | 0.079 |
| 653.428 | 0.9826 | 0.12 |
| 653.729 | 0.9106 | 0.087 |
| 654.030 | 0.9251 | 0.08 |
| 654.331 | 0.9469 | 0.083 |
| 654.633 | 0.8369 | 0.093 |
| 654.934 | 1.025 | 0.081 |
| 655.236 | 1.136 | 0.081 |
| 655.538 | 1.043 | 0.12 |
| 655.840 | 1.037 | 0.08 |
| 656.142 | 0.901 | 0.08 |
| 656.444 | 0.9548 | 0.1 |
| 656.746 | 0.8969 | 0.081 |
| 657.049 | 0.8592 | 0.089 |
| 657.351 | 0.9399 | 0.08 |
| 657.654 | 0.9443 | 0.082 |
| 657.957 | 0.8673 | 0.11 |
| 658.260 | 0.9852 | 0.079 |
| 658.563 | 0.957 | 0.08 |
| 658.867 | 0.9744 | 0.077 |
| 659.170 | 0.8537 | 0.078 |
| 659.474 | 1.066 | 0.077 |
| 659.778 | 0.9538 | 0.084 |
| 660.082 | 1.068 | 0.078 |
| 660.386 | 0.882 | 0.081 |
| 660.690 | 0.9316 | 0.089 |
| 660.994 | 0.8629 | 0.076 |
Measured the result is 0.11 mag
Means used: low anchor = 0.956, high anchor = 0.958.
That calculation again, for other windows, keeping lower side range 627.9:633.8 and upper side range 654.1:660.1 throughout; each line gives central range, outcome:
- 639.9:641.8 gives 0.07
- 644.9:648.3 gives 0.01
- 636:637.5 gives 0.16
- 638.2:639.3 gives 0.13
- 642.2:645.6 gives 0.04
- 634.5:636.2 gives 0.13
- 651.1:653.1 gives -0.04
